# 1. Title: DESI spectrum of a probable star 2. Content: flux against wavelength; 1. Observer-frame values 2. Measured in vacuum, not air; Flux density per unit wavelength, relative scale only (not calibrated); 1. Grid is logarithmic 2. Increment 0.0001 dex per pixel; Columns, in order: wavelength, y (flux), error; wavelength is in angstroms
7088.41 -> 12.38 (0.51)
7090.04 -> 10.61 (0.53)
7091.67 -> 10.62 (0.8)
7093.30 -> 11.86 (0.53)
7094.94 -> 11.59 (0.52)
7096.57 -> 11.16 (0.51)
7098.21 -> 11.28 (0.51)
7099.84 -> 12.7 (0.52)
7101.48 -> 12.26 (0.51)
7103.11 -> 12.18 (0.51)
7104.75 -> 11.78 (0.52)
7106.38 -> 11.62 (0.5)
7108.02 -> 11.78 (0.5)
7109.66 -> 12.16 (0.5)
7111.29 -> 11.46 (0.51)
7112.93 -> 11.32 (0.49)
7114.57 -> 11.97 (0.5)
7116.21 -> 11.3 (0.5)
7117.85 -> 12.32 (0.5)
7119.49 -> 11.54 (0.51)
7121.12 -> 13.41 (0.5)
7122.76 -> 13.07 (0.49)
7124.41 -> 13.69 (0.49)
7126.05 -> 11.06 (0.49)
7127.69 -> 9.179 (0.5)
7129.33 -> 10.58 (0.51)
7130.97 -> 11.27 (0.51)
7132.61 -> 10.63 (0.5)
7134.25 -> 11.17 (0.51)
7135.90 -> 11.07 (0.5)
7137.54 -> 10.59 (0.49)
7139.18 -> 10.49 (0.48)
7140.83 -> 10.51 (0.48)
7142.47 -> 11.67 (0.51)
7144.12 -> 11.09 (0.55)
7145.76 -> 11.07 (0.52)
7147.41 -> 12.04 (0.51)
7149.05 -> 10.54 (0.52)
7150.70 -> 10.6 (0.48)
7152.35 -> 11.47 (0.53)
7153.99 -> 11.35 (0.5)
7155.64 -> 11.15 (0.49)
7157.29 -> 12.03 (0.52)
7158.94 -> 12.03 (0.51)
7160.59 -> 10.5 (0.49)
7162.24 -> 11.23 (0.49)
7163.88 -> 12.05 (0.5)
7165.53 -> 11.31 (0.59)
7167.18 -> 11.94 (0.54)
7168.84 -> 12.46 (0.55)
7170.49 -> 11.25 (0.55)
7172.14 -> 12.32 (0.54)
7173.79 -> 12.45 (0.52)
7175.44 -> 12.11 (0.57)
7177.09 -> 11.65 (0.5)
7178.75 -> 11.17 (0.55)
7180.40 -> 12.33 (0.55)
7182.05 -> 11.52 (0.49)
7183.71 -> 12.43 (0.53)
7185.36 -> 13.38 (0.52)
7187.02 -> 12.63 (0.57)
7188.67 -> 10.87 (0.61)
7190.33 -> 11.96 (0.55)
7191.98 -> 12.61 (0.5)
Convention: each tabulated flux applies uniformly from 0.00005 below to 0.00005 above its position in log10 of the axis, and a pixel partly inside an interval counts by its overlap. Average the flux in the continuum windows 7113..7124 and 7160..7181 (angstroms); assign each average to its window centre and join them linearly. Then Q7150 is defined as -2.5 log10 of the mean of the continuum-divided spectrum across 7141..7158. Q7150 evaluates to 0.06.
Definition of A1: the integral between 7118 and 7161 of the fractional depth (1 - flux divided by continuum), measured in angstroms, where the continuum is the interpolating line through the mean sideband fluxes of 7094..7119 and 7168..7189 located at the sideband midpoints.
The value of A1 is 2.13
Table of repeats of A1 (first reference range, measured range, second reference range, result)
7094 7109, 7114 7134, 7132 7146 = -0.7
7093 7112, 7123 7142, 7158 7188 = 1.4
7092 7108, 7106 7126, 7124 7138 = -1.3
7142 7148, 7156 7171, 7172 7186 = 0.2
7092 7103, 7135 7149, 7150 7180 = 0.8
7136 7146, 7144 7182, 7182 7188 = 0.5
